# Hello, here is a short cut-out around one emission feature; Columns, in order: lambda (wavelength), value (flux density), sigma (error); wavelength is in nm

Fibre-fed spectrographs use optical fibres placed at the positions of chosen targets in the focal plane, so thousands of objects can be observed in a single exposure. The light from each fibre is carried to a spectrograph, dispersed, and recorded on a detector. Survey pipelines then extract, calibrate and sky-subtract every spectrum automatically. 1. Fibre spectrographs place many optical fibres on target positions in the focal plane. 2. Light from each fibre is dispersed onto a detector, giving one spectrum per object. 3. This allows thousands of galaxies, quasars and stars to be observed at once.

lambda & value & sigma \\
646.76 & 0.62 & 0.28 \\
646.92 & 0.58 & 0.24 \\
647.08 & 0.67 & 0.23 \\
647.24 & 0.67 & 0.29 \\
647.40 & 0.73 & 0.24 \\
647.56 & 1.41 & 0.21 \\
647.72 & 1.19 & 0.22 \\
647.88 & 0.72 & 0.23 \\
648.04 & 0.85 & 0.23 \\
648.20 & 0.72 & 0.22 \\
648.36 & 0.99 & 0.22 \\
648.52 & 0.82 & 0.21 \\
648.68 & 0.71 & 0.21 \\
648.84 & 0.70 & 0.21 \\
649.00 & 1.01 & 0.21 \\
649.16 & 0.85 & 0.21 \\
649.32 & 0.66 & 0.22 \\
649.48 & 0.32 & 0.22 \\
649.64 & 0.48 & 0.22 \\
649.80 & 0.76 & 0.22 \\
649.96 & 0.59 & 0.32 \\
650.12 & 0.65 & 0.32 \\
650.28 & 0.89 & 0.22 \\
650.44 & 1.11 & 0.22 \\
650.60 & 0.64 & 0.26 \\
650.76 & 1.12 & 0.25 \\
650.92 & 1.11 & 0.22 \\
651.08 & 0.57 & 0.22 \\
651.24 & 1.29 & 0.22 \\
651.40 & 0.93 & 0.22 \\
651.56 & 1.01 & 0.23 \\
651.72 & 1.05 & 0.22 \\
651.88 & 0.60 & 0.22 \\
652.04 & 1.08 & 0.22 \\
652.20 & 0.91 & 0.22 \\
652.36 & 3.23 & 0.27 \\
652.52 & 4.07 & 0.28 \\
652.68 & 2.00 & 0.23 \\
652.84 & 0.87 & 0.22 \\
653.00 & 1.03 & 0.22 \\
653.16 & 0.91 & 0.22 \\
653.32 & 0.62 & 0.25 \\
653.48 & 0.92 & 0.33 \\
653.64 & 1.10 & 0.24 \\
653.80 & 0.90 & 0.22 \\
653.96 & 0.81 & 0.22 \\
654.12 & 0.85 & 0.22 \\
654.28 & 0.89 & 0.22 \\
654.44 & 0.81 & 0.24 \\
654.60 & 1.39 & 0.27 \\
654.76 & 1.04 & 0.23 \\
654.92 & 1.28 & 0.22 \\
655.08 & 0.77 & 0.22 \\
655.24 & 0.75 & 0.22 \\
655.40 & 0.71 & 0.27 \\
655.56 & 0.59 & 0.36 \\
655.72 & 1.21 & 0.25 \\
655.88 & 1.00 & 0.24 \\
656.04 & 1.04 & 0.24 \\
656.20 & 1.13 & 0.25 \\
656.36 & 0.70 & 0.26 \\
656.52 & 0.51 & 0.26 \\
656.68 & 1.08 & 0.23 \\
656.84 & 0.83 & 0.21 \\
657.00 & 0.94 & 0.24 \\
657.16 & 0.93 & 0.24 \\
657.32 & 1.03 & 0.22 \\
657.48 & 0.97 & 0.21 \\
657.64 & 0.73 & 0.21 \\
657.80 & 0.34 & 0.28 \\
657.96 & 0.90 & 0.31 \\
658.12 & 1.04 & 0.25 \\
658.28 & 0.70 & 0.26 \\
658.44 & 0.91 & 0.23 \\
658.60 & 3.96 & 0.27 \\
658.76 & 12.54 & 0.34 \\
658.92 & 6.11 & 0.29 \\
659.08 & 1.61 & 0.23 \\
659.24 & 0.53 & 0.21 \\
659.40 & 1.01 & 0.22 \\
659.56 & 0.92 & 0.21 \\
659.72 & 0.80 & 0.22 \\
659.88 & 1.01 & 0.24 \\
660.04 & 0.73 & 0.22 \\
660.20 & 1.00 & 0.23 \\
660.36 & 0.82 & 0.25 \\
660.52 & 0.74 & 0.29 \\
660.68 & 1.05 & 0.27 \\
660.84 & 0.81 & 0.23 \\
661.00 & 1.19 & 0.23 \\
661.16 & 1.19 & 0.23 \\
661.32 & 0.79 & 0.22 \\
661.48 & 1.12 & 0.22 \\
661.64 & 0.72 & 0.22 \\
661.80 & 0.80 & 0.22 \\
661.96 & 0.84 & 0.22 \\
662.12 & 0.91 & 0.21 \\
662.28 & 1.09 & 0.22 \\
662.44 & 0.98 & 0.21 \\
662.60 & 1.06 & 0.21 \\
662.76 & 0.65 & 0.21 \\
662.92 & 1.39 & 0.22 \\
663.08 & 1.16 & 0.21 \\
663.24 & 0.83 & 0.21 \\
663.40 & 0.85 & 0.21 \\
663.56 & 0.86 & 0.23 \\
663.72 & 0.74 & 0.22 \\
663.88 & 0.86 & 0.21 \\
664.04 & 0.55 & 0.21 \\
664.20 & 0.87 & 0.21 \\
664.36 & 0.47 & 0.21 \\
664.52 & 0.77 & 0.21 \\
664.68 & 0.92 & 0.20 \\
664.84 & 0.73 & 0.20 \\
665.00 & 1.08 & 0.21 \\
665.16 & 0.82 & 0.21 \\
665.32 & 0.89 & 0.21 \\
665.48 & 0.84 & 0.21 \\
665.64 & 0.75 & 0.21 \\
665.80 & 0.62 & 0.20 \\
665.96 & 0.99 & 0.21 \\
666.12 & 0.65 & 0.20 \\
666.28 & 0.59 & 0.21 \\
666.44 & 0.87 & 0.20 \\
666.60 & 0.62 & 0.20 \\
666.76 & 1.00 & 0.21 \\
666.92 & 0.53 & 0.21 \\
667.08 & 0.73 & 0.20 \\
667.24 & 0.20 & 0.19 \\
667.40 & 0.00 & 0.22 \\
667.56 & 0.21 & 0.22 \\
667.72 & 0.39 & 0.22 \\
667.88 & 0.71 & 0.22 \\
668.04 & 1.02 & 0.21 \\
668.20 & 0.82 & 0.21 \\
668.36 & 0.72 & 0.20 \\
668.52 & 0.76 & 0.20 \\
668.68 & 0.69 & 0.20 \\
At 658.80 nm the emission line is [O III] 5007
